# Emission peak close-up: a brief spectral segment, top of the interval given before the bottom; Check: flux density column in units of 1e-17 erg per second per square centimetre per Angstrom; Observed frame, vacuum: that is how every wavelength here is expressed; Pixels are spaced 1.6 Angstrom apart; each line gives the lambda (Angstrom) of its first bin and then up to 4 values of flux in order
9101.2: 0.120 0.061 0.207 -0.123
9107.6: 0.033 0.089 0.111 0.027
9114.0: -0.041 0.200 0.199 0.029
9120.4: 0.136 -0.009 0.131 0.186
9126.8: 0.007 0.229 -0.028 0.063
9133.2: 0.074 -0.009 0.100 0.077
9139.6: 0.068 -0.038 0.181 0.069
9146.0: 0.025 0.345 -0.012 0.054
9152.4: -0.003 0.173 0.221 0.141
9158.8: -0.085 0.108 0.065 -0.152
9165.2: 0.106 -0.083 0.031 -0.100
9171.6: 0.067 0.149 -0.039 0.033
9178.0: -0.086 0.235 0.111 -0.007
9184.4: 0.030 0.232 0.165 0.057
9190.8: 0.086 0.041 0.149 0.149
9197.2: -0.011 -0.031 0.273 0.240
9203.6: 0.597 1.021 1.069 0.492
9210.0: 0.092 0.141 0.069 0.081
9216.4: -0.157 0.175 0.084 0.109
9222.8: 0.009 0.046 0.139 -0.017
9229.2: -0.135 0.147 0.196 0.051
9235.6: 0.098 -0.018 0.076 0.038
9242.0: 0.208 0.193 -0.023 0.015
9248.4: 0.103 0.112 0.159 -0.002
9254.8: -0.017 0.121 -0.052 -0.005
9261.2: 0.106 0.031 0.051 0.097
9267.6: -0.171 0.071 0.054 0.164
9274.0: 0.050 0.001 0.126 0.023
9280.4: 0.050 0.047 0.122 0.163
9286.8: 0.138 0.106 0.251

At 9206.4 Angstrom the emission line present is H-beta 4861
